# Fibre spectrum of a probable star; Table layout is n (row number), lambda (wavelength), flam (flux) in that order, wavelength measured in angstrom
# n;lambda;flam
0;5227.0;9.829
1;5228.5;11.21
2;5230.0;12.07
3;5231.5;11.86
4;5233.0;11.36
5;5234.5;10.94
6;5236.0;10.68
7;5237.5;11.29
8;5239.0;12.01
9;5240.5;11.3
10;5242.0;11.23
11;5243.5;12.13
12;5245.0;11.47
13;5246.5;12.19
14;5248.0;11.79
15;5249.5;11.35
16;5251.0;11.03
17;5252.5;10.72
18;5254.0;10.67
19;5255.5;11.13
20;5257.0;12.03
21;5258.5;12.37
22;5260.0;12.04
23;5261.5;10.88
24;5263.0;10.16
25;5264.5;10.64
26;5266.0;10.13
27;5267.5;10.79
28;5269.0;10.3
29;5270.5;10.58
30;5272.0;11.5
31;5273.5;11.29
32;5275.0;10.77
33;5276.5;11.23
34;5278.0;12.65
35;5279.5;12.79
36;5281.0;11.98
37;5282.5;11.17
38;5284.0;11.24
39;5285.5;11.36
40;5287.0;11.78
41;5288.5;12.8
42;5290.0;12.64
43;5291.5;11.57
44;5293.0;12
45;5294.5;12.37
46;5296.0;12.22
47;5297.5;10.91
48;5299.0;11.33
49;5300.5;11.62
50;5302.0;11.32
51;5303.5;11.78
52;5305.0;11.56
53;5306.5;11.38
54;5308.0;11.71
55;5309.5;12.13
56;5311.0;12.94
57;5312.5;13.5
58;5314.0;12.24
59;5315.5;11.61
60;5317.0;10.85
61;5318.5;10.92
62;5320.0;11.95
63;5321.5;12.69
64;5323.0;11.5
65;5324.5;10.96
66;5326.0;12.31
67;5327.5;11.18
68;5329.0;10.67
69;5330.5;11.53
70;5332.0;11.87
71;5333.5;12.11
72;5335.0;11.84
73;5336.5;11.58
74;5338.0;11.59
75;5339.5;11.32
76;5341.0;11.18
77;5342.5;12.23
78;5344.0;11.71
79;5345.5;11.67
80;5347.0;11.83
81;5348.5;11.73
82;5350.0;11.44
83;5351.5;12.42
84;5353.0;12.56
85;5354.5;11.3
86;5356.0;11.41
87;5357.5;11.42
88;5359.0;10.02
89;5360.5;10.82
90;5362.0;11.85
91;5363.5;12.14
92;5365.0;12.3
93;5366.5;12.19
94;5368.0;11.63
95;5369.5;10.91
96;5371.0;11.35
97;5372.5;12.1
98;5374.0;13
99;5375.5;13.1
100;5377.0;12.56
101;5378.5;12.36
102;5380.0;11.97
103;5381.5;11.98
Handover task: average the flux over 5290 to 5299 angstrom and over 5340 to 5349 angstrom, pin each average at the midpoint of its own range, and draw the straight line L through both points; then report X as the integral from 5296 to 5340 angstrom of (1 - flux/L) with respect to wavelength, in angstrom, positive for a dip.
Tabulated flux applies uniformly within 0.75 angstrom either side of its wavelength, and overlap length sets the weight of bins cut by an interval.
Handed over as 0.3 angstrom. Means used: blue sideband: 11.8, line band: 11.7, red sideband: 11.7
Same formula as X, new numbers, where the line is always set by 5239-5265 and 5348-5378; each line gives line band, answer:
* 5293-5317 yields -0.6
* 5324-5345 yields 0.2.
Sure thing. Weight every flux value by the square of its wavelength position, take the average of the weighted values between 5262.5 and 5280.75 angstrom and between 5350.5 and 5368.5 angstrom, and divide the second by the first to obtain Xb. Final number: 1.09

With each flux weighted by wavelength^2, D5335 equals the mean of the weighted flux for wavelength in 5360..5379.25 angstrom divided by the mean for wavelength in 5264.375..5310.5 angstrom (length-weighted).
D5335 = 1.07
